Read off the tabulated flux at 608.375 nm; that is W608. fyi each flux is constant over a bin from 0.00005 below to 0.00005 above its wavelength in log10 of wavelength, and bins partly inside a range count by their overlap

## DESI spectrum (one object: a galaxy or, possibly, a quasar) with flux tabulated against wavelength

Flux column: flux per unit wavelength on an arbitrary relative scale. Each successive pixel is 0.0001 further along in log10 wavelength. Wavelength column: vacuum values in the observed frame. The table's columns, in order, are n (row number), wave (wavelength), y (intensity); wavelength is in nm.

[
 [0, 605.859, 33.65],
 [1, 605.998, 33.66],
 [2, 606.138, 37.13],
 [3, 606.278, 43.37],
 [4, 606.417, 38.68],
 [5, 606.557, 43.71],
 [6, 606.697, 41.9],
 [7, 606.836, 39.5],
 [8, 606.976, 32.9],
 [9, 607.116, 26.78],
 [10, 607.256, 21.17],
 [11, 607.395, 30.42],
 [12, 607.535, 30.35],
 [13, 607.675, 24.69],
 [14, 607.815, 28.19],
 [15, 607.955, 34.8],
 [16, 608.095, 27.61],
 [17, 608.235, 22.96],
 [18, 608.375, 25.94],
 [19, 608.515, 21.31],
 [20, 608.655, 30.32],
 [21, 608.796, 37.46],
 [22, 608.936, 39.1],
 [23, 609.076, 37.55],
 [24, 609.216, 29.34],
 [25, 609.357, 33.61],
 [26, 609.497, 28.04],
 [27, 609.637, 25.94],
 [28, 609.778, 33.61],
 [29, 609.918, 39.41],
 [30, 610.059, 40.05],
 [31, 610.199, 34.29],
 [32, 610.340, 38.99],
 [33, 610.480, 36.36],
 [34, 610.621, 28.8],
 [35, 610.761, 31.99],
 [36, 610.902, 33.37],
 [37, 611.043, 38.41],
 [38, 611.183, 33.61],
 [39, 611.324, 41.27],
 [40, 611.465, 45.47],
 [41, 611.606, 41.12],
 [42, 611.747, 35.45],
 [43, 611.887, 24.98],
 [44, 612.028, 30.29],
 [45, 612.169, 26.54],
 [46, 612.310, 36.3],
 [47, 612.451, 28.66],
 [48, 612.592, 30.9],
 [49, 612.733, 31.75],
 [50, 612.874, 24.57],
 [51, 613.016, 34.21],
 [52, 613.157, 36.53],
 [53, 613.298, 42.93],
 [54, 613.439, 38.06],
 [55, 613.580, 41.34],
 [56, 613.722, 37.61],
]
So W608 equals 25.94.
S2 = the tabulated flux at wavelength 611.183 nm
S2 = 33.61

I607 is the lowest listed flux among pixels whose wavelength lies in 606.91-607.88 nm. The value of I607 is 21.17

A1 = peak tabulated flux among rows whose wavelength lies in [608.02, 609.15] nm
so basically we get 39.1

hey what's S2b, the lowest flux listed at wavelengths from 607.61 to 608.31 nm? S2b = 22.96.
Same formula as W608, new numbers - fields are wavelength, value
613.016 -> 34.21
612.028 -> 30.29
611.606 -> 41.12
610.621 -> 28.8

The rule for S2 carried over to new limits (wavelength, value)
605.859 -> 33.65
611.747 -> 35.45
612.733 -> 31.75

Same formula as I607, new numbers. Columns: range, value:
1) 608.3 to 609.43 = 21.31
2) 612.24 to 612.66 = 28.66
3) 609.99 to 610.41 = 34.29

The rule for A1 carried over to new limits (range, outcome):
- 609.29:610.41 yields 40.05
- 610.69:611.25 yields 38.41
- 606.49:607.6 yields 43.71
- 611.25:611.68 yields 45.47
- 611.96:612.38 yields 36.3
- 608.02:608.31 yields 27.61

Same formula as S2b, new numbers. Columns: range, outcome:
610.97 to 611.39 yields 33.61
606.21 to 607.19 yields 26.78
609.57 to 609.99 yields 25.94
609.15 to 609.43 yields 29.34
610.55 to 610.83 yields 28.8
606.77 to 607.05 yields 32.9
